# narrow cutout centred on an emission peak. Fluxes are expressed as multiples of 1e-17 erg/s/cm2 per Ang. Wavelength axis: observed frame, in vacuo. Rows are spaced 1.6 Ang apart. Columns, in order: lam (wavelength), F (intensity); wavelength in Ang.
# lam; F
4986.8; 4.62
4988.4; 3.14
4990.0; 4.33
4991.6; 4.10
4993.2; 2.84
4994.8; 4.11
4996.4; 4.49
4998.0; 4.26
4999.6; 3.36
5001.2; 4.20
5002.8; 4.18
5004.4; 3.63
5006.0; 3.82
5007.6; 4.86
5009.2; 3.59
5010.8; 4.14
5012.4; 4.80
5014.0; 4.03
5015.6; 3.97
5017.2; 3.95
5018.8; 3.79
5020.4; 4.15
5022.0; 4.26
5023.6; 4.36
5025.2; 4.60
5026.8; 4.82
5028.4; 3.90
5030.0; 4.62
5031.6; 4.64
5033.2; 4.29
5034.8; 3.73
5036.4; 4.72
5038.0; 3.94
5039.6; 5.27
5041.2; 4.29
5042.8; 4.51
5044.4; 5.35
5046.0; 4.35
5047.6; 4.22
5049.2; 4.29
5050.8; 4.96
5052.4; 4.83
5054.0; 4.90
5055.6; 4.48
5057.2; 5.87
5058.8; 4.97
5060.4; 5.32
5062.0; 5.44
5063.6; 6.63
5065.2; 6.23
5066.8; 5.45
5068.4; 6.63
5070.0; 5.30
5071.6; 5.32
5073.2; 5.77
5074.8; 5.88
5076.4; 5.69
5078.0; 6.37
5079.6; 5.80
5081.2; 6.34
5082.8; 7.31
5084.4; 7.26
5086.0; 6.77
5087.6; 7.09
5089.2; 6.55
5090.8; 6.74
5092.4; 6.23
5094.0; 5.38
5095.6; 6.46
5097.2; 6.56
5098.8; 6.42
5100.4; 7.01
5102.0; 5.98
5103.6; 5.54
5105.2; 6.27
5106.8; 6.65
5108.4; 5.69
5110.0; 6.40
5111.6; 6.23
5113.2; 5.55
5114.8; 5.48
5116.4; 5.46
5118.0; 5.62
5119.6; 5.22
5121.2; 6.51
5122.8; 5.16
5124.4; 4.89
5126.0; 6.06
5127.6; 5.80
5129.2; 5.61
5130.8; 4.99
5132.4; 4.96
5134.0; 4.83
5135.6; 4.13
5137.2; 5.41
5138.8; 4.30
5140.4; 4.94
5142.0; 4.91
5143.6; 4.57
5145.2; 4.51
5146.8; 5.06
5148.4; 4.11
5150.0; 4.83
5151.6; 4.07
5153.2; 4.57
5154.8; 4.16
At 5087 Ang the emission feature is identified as Mg II 2798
